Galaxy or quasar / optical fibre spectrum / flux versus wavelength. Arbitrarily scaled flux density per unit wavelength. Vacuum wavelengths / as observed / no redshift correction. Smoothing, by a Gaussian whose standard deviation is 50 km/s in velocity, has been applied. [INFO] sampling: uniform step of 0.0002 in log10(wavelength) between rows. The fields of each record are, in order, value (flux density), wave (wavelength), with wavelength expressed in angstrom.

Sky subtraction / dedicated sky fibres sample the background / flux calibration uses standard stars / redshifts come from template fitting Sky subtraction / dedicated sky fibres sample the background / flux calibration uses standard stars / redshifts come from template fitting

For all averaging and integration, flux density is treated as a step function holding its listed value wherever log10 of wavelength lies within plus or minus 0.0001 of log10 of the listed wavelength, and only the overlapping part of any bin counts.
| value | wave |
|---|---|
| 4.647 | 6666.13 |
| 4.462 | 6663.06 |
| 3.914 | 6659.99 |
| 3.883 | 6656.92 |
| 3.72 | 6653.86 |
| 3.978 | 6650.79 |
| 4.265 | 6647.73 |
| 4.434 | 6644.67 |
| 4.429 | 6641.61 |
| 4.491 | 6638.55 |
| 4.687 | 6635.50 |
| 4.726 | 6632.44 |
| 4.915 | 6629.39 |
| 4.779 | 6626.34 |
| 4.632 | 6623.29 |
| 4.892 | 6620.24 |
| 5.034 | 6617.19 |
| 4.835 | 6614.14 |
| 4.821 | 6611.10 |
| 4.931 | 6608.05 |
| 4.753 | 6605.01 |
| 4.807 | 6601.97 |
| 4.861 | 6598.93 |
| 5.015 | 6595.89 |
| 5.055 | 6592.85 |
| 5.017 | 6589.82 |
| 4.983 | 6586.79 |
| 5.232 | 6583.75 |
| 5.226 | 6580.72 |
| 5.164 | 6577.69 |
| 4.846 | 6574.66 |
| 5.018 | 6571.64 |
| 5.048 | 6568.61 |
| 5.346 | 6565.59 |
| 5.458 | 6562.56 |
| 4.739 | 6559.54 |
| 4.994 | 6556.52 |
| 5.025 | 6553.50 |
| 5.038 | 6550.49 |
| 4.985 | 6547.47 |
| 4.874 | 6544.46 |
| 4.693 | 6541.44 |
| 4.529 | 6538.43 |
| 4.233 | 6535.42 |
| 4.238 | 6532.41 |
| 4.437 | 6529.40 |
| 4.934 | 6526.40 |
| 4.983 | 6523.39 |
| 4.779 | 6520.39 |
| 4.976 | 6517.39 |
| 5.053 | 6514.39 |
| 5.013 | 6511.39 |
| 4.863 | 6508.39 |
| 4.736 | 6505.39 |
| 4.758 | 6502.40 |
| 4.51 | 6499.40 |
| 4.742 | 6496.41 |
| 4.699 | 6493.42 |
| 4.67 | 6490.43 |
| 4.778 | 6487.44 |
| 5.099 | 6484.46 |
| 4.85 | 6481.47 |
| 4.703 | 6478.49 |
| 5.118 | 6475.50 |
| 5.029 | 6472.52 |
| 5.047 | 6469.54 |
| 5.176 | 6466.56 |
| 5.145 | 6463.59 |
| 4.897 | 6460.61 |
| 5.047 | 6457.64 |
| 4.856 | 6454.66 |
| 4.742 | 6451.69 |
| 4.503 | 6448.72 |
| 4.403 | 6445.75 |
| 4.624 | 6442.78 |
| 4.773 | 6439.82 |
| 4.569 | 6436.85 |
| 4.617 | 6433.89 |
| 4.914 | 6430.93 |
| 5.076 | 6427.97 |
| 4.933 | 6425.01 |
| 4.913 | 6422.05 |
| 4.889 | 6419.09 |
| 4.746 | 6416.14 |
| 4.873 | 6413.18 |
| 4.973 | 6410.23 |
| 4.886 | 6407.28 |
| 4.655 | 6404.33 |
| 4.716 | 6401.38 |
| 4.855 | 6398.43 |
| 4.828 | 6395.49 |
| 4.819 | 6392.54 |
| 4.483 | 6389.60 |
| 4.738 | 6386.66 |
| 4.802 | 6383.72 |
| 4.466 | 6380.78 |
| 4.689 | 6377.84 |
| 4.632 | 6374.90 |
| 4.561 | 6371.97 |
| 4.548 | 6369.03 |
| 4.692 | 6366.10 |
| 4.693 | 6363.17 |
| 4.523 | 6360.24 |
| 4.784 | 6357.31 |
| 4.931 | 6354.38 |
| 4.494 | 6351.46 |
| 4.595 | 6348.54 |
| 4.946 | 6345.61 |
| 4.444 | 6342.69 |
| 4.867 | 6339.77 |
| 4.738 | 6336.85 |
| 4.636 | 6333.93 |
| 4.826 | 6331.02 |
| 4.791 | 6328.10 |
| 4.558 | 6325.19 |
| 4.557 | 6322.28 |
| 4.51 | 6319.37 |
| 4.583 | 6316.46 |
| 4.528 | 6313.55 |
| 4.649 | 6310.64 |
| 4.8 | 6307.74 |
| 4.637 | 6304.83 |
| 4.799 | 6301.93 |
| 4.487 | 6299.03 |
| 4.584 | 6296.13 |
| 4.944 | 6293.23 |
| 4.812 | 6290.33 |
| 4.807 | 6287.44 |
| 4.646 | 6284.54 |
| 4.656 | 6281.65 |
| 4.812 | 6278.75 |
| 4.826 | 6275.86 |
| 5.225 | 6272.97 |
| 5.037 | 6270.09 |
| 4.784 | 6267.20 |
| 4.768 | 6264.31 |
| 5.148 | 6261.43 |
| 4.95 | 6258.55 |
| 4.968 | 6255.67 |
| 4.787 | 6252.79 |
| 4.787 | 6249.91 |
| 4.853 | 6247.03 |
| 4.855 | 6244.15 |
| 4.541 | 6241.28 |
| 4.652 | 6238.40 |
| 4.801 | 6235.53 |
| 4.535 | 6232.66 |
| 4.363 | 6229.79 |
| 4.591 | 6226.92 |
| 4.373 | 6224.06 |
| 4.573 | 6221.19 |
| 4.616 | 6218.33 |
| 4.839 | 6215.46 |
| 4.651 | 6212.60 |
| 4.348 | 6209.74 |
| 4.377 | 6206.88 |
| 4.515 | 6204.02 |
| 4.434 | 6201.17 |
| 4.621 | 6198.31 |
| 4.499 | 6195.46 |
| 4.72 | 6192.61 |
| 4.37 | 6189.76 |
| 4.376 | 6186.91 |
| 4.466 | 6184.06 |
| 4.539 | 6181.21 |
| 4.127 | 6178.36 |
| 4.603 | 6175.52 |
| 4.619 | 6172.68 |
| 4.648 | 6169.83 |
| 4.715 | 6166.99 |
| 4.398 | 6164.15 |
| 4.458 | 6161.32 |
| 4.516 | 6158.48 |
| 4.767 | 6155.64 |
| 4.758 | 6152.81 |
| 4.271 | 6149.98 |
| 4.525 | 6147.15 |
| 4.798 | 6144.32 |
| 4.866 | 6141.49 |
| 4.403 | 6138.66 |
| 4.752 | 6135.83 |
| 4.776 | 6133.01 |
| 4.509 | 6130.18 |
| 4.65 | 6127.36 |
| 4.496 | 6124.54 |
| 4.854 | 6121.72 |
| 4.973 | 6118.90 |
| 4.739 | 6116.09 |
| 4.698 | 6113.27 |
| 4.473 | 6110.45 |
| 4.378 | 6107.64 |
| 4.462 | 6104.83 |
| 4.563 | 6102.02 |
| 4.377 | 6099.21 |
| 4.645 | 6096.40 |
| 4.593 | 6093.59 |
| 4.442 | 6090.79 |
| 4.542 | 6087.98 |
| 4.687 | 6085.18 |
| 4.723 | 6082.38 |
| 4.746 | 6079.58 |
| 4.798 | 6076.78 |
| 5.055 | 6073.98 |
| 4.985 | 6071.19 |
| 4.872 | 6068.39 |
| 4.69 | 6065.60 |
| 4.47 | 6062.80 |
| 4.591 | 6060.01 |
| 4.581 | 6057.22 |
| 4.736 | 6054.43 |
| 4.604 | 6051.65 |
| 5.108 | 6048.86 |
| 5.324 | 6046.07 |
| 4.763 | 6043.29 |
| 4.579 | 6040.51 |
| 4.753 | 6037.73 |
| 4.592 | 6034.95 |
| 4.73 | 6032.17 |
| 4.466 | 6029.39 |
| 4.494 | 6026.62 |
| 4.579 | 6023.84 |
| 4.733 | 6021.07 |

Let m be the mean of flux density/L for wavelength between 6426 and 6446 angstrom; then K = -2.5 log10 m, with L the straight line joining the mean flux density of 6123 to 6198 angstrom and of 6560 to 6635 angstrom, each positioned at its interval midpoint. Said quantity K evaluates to 0.02 mag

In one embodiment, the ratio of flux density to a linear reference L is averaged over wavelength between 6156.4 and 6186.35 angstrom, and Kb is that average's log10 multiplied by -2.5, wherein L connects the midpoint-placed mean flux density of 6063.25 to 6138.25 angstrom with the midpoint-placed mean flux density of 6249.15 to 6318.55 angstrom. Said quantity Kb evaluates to 0.048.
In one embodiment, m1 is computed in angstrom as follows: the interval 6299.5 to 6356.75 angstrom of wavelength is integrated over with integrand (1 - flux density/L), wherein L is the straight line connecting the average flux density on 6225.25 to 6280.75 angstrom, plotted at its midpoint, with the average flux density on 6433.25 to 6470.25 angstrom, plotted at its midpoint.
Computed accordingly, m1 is 1.5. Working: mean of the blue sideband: 4.8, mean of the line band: 4.68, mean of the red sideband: 4.8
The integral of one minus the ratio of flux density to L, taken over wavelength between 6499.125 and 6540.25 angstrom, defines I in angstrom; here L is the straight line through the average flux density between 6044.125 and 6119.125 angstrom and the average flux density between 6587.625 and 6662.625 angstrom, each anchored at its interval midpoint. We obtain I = -0.8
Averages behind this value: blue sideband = 4.69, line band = 4.72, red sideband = 4.62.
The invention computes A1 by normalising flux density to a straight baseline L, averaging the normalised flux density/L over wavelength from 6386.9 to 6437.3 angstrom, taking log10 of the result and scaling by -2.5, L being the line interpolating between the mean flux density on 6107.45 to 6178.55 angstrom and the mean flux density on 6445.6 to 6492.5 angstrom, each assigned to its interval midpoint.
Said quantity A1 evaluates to 0.007 mag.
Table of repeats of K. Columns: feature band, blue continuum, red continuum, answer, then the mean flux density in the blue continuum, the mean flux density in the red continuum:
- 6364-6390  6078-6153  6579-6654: 0.01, 4.62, 4.76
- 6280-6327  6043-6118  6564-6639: 0.03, 4.69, 4.93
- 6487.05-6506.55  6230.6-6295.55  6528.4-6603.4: 0.05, 4.82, 4.92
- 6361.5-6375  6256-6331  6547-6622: 0.05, 4.76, 5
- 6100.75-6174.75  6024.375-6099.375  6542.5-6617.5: 0.03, 4.71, 5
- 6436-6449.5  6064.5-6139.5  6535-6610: 0.07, 4.66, 4.96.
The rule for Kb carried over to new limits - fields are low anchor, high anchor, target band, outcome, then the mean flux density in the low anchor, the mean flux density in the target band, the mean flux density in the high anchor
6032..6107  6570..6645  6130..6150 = 0.019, 4.7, 4.64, 4.87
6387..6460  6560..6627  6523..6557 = 0.043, 4.78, 4.73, 4.99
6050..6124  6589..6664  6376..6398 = -0.015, 4.66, 4.7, 4.61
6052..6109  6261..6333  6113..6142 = -0.007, 4.65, 4.7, 4.74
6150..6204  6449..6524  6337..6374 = 0.013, 4.53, 4.67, 4.88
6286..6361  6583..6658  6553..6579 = -0.086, 4.69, 5.07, 4.69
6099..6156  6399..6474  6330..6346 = 0.010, 4.63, 4.73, 4.84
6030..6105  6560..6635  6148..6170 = 0.044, 4.71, 4.56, 4.97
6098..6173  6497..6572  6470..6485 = -0.032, 4.61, 4.95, 4.85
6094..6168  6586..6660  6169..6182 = 0.027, 4.61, 4.5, 4.64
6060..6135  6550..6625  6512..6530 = 0.012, 4.66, 4.89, 4.99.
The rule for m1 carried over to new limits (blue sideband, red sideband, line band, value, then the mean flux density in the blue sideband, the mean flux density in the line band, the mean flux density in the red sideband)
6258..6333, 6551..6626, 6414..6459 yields 0.9 angstrom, 4.76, 4.77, 4.99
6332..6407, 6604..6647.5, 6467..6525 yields -2.0 angstrom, 4.69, 4.87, 4.73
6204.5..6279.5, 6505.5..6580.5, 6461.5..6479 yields -0.7 angstrom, 4.73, 5.05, 4.89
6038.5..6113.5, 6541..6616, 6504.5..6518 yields 0.1 angstrom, 4.68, 4.93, 4.99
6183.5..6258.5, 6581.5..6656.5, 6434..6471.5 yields -1.2 angstrom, 4.6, 4.81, 4.71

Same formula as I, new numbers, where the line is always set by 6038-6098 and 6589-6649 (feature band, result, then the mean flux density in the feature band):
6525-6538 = 0.82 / 4.46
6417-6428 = -0.39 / 4.92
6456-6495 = -1.49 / 4.94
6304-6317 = 0.30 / 4.64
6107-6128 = 0.32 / 4.67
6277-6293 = -0.04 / 4.76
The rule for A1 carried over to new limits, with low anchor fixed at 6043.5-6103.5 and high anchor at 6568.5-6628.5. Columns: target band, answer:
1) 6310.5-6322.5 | 0.06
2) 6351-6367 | 0.03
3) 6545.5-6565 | -0.03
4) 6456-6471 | -0.04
